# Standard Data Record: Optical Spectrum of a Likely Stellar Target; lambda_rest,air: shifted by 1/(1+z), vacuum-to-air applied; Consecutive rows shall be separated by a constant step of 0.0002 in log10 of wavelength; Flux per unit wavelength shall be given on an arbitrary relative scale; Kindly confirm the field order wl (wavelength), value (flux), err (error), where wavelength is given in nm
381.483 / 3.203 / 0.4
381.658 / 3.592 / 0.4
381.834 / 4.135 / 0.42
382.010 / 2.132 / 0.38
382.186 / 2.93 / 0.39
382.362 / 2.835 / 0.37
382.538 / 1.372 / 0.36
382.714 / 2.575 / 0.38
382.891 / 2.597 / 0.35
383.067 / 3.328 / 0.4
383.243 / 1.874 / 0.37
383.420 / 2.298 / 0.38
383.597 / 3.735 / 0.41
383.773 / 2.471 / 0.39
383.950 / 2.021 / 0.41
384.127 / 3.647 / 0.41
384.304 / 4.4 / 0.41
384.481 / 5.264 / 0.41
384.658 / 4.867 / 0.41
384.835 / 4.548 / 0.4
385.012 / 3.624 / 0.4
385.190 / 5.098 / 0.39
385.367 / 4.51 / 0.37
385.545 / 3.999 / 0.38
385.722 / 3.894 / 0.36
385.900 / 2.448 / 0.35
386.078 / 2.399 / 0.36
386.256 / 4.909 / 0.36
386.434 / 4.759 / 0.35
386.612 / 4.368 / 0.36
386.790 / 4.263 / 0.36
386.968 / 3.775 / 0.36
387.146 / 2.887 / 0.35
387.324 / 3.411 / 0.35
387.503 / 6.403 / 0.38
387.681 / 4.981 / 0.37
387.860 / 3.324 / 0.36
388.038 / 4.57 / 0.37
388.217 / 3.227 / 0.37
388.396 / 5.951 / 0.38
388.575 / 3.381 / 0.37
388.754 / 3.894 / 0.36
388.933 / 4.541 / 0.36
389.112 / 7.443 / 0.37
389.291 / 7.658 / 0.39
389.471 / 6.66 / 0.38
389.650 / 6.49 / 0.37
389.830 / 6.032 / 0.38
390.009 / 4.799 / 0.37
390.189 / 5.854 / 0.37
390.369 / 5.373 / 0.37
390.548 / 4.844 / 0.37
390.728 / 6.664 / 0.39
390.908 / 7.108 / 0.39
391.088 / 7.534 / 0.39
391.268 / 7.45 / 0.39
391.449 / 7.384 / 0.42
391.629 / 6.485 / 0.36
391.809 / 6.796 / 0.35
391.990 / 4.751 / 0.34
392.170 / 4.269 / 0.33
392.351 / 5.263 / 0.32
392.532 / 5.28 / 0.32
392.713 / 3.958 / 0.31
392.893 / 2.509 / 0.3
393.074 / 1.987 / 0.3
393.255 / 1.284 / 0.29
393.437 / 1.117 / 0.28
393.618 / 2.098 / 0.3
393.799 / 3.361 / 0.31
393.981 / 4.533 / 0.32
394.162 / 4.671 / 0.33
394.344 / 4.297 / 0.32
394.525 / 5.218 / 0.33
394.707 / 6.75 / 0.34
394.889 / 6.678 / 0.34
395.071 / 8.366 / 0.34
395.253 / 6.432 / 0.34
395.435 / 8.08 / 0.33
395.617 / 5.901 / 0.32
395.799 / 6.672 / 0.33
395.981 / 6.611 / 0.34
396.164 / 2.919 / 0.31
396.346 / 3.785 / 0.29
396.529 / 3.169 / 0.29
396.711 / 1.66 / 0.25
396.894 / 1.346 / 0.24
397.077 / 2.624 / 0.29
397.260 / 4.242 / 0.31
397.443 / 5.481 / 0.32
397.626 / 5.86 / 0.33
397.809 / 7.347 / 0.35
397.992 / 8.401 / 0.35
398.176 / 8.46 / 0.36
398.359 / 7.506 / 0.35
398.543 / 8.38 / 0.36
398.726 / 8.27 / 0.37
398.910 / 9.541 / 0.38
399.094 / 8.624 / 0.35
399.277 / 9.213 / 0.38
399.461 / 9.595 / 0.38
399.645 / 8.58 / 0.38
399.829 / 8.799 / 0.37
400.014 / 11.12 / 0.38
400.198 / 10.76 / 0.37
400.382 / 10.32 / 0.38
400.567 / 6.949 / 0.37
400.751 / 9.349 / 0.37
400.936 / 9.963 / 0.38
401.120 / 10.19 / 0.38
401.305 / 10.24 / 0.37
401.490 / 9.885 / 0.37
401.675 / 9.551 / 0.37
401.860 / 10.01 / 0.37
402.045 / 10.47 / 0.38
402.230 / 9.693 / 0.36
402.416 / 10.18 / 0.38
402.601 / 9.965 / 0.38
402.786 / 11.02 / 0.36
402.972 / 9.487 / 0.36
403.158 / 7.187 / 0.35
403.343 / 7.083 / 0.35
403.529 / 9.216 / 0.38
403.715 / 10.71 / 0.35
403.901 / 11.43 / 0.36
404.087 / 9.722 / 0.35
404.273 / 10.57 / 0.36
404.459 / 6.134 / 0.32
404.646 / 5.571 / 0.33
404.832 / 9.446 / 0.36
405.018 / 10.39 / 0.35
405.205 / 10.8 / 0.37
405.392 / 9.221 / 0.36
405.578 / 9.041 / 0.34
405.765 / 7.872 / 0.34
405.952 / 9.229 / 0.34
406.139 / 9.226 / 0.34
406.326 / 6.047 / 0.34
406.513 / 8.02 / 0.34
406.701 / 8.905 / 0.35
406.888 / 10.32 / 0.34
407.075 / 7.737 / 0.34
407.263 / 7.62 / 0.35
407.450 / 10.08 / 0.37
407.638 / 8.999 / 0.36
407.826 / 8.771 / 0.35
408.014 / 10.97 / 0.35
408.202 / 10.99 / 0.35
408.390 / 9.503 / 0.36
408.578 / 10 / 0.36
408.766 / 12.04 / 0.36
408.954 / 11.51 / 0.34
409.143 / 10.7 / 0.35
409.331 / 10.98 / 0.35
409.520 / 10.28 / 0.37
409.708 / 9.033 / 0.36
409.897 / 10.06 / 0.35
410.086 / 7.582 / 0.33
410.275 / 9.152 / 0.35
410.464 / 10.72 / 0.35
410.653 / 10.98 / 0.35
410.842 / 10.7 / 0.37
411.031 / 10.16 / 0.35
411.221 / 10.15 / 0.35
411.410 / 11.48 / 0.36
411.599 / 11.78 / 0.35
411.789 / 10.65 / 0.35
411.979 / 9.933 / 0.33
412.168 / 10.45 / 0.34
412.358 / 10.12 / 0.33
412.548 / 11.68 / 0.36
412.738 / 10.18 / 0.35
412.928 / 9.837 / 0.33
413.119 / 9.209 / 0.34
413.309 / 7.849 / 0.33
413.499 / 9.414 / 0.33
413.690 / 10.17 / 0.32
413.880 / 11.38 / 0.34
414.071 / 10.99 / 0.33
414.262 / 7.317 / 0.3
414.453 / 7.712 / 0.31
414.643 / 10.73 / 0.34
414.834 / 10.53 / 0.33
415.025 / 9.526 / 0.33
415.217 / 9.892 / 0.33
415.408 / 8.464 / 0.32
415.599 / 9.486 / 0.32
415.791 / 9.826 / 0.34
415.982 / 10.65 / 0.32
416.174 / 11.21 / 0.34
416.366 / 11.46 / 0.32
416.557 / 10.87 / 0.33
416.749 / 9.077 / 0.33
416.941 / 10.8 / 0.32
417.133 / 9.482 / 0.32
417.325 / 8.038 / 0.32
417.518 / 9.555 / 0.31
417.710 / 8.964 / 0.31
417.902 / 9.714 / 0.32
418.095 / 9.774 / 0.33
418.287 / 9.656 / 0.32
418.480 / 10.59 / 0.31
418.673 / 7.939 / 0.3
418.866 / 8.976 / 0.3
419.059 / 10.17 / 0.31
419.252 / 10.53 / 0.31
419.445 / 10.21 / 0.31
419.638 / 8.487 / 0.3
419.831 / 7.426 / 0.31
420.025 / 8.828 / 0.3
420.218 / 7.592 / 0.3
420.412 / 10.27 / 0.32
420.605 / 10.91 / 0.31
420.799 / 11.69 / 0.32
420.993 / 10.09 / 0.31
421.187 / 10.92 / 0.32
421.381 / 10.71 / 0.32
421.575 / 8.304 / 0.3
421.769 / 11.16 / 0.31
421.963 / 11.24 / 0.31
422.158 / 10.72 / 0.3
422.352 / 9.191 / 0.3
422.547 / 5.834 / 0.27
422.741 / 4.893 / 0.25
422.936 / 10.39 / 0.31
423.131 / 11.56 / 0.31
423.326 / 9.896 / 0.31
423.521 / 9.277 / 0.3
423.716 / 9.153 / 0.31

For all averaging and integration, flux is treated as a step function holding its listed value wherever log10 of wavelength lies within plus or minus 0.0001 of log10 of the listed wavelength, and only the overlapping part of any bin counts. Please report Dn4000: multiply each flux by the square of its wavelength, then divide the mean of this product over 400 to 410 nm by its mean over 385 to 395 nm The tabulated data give 2.1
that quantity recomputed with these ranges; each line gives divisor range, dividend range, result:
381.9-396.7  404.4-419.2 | 2.39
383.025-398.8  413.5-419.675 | 2.27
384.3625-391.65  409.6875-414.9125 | 2.24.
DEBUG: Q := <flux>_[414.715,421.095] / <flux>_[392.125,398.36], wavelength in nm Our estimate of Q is 2.04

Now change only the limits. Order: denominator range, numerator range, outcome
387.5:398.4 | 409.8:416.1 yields 1.92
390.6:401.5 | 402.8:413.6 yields 1.51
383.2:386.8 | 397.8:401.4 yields 2.40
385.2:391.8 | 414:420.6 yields 1.87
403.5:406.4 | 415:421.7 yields 1.07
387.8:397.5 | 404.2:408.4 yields 1.79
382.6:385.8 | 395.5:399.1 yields 1.62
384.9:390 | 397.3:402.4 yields 1.94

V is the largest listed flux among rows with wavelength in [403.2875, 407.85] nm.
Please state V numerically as 11.43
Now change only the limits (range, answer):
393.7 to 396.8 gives 8.366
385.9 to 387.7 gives 6.403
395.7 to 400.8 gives 11.12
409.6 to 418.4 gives 11.78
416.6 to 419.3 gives 10.8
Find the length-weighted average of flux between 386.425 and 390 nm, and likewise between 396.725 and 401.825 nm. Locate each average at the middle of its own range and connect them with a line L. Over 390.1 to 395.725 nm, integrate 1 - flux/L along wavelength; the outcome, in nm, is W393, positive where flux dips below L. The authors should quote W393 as 0.88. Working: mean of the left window 4.9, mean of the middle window 5.24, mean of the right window 8.1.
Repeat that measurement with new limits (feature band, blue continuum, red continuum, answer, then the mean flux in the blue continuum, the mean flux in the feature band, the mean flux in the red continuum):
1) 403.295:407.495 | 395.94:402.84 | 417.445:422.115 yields -0.224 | 7.9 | 8.89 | 9.75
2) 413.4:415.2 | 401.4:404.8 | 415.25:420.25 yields -0.047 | 9.33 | 9.75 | 9.56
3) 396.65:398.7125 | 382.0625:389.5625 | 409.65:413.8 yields 0.329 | 3.98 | 5.74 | 10.1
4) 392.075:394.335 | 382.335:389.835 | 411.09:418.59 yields 0.874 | 4.1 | 3.4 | 9.96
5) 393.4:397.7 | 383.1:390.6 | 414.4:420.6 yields 0.854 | 4.4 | 4.7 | 9.61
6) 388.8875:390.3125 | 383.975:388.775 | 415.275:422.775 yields -0.464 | 4.15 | 6.21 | 9.62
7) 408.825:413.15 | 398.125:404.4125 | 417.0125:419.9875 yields -0.452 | 9.46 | 10.3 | 9.3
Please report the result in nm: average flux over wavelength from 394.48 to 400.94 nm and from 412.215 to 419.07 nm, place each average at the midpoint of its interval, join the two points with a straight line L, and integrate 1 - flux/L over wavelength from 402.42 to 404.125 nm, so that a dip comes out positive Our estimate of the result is -0.37 nm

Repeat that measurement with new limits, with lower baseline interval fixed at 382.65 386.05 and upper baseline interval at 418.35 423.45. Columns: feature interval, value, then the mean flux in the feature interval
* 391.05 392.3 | -0.417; 6.3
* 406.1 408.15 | -0.432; 8.82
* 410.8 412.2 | -0.467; 10.7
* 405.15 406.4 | -0.302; 8.76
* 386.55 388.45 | -0.098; 4.26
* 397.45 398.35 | -0.243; 7.33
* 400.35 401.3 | -0.476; 9.37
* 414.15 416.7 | -0.340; 9.82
